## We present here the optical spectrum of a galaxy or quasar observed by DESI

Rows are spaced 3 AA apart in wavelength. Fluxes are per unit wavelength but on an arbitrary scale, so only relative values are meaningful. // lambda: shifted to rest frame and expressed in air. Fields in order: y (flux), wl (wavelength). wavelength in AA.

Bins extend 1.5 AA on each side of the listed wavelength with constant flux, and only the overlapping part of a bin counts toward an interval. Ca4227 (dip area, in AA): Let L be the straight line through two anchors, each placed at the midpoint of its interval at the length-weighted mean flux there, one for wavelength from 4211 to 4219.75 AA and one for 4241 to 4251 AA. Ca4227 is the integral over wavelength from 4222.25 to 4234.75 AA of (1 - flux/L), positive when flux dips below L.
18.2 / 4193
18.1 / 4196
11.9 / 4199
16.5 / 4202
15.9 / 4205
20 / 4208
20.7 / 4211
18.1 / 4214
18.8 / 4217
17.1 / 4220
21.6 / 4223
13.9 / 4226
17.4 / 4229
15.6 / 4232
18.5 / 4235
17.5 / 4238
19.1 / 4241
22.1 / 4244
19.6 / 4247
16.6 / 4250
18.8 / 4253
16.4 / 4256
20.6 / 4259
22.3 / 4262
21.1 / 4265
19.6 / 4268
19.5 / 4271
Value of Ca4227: 1.3 AA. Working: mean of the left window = 18.6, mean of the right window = 19.5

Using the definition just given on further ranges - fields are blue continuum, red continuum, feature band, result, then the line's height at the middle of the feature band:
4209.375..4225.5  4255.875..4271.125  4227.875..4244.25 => 1.2 AA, 19.5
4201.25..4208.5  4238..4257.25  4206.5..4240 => -0.6 AA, 17.9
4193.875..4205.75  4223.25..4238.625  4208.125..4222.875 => -2.5 AA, 16.3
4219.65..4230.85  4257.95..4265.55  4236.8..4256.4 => 1.0 AA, 19.8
